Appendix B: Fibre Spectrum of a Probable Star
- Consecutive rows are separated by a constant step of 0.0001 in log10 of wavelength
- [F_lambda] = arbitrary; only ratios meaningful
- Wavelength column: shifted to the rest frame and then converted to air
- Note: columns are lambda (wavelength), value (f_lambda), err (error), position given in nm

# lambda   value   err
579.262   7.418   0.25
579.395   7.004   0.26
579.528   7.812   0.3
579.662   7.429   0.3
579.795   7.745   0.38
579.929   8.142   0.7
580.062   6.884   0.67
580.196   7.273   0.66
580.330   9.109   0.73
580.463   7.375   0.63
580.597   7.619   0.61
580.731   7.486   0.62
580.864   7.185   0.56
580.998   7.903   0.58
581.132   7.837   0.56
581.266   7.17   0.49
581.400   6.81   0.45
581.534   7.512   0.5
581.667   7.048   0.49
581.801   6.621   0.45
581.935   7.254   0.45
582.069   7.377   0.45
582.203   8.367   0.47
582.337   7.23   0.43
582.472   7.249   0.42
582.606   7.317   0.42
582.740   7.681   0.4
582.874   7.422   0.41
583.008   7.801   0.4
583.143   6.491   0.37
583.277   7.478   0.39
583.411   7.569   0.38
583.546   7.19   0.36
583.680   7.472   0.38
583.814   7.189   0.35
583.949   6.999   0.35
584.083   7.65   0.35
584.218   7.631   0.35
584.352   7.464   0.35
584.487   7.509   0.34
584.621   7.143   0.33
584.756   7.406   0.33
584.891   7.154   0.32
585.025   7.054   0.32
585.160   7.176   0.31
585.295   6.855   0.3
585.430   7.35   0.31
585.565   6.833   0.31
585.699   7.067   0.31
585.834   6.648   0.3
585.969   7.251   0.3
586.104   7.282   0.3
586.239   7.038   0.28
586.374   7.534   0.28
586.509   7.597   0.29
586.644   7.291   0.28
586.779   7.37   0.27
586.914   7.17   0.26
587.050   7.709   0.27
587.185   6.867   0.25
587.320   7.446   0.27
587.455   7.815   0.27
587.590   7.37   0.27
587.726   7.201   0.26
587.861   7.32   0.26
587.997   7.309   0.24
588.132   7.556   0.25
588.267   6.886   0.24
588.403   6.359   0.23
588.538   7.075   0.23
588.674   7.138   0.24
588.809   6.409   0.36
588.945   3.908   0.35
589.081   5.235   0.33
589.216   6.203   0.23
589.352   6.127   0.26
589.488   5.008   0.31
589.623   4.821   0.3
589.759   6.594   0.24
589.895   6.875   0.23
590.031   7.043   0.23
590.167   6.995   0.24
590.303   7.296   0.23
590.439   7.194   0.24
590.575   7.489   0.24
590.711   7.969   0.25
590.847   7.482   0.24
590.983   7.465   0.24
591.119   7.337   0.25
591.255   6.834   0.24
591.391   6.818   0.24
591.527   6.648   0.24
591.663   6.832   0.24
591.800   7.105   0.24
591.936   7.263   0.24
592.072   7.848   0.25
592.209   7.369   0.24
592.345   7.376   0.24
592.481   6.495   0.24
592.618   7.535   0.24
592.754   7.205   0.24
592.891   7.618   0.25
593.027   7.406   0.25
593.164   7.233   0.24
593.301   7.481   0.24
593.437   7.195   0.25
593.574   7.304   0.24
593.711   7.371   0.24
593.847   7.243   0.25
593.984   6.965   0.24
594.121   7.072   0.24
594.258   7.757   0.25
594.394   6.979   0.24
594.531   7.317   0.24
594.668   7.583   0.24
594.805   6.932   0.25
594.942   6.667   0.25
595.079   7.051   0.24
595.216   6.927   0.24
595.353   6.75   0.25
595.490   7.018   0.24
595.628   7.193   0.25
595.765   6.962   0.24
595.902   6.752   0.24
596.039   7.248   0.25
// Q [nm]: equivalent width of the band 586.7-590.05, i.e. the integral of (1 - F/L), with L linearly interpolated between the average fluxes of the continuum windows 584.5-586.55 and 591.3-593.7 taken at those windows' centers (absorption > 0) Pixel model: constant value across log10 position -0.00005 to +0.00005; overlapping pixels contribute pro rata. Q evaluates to 0.24 nm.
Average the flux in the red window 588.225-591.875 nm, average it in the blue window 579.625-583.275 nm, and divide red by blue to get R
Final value 0.89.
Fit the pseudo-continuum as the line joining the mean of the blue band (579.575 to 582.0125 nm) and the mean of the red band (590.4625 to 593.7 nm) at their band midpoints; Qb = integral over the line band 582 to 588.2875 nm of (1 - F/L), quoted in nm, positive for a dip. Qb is 0.06 nm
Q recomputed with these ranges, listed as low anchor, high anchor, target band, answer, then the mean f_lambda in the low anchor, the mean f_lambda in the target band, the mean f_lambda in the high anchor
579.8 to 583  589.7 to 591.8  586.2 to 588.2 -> -0.03 nm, 7.48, 7.38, 7.12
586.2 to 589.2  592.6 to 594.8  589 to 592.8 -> 0.16 nm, 6.97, 6.86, 7.31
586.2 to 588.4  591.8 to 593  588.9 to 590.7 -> 0.25 nm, 7.32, 6.3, 7.33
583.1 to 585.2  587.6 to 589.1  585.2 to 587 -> -0.05 nm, 7.3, 7.18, 6.65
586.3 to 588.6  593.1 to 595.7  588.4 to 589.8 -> 0.27 nm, 7.29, 5.86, 7.16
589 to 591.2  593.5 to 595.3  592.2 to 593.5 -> -0.06 nm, 6.68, 7.29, 7.16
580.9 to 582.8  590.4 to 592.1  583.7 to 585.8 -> 0.03 nm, 7.38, 7.23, 7.24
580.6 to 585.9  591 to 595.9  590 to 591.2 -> -0.03 nm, 7.3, 7.37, 7.16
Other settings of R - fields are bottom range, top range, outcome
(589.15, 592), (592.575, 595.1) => 1.06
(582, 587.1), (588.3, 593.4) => 0.94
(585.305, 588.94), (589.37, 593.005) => 0.98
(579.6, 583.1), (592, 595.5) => 0.96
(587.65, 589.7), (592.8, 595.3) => 1.15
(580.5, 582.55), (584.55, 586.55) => 0.97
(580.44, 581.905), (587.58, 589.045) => 0.92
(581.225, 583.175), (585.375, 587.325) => 0.99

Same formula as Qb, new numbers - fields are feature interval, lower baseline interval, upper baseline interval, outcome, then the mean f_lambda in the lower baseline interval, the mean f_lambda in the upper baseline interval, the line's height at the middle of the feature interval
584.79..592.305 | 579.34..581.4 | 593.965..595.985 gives 0.33 nm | 7.57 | 7.07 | 7.29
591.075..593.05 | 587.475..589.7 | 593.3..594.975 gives -0.07 nm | 6.4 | 7.22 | 6.92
